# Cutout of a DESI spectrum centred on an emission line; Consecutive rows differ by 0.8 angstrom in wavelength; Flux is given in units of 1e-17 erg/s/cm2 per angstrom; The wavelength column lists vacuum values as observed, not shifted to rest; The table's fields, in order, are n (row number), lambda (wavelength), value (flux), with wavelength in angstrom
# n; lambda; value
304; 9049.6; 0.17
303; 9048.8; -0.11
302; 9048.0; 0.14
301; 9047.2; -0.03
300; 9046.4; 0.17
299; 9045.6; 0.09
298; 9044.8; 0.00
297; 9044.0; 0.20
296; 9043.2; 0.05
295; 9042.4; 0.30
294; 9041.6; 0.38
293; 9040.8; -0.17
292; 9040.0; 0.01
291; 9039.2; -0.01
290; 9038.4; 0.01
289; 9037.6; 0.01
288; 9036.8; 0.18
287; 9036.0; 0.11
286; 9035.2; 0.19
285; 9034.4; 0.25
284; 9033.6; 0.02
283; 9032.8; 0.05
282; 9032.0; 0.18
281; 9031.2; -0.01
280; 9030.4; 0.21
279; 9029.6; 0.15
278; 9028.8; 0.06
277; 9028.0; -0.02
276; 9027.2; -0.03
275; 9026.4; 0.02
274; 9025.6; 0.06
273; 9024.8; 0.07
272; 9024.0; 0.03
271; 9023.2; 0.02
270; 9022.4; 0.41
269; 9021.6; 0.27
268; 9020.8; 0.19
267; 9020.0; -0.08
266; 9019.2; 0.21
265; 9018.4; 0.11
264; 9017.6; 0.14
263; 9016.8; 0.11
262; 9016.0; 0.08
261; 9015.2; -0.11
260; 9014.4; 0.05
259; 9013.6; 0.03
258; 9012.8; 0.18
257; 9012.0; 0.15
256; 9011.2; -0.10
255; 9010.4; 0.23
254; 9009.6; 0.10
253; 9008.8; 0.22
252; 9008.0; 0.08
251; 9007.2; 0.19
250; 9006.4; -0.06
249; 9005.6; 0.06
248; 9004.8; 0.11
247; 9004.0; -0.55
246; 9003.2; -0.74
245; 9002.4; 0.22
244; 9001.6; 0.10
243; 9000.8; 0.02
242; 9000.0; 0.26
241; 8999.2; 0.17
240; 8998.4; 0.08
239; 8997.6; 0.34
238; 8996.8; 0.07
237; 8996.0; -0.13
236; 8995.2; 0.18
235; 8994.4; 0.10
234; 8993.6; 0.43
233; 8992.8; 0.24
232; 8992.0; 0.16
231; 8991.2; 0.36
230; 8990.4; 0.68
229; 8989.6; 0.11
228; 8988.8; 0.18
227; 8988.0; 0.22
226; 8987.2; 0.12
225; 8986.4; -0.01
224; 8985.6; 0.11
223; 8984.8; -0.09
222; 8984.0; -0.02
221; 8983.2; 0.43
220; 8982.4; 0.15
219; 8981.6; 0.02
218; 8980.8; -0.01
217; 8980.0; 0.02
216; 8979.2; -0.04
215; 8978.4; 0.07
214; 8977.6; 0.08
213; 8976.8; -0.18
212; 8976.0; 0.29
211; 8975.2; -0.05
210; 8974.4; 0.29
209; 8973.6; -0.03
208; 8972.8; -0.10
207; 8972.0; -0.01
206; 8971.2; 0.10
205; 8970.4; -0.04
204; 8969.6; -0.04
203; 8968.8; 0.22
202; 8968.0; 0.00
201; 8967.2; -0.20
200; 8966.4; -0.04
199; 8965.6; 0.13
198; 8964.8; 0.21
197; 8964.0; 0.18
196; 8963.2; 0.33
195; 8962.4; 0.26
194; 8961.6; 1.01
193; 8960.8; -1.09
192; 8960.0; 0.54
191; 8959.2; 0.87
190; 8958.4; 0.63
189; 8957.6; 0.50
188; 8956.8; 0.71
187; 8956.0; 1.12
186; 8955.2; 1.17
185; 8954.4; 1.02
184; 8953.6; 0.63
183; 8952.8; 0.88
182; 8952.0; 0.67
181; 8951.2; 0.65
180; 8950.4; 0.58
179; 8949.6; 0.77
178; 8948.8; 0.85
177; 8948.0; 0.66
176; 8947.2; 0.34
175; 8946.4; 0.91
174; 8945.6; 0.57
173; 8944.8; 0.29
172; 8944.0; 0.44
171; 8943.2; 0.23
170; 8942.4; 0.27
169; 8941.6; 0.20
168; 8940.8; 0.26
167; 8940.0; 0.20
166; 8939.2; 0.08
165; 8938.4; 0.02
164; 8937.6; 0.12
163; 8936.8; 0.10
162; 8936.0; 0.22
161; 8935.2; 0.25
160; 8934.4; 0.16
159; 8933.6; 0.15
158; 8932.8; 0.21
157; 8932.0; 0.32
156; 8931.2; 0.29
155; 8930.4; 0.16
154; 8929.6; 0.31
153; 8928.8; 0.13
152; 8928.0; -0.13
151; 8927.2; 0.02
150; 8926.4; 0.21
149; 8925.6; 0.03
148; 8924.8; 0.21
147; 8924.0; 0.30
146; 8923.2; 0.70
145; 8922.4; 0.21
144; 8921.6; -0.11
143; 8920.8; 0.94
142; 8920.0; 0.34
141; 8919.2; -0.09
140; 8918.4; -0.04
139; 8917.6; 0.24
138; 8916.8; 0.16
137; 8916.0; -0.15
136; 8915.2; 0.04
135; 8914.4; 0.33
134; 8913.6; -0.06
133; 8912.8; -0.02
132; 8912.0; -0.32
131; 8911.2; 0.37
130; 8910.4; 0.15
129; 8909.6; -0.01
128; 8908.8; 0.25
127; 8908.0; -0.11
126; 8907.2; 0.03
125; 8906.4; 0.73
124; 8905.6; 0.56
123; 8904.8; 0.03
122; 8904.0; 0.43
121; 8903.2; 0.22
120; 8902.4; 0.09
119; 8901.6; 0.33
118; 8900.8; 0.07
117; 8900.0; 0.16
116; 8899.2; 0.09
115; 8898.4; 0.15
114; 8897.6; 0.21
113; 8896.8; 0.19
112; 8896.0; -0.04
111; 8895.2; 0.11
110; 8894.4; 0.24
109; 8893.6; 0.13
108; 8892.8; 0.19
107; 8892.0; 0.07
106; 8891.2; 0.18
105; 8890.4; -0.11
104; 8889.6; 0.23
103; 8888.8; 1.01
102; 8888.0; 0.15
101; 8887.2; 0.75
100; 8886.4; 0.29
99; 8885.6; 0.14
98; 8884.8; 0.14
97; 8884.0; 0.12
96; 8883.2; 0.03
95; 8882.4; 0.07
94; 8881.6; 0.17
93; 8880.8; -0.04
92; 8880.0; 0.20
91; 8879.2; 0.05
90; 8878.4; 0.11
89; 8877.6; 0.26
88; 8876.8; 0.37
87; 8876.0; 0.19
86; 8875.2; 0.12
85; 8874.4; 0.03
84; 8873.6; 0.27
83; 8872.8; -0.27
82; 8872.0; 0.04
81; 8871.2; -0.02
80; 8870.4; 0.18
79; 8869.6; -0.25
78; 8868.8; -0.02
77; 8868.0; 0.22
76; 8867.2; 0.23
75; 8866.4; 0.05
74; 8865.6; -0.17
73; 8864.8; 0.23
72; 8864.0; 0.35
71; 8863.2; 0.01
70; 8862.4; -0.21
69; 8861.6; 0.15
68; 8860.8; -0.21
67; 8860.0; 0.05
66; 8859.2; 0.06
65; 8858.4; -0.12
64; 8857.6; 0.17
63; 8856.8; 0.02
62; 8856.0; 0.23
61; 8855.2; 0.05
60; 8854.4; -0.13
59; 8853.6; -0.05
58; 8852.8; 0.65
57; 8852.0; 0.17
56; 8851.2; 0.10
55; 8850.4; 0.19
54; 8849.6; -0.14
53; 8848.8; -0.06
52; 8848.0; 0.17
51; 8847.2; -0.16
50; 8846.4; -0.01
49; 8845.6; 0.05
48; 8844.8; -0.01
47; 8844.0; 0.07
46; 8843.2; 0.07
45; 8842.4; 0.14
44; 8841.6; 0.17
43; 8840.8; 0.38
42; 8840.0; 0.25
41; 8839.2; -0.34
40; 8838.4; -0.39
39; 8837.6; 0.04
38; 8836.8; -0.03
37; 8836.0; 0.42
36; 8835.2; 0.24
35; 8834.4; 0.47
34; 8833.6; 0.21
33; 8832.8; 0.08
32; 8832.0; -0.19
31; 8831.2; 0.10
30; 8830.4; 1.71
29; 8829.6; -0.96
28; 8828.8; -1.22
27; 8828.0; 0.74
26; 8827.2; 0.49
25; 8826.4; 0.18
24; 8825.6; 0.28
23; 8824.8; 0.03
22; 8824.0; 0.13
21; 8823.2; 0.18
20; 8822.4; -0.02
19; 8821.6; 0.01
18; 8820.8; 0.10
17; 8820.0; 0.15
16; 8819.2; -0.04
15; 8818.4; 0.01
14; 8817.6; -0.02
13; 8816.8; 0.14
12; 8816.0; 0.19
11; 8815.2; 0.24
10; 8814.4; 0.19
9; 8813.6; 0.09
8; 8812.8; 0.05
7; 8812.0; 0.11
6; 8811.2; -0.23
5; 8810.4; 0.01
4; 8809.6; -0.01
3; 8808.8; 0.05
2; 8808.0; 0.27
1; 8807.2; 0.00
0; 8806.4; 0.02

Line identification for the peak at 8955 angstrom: [O II] 3727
